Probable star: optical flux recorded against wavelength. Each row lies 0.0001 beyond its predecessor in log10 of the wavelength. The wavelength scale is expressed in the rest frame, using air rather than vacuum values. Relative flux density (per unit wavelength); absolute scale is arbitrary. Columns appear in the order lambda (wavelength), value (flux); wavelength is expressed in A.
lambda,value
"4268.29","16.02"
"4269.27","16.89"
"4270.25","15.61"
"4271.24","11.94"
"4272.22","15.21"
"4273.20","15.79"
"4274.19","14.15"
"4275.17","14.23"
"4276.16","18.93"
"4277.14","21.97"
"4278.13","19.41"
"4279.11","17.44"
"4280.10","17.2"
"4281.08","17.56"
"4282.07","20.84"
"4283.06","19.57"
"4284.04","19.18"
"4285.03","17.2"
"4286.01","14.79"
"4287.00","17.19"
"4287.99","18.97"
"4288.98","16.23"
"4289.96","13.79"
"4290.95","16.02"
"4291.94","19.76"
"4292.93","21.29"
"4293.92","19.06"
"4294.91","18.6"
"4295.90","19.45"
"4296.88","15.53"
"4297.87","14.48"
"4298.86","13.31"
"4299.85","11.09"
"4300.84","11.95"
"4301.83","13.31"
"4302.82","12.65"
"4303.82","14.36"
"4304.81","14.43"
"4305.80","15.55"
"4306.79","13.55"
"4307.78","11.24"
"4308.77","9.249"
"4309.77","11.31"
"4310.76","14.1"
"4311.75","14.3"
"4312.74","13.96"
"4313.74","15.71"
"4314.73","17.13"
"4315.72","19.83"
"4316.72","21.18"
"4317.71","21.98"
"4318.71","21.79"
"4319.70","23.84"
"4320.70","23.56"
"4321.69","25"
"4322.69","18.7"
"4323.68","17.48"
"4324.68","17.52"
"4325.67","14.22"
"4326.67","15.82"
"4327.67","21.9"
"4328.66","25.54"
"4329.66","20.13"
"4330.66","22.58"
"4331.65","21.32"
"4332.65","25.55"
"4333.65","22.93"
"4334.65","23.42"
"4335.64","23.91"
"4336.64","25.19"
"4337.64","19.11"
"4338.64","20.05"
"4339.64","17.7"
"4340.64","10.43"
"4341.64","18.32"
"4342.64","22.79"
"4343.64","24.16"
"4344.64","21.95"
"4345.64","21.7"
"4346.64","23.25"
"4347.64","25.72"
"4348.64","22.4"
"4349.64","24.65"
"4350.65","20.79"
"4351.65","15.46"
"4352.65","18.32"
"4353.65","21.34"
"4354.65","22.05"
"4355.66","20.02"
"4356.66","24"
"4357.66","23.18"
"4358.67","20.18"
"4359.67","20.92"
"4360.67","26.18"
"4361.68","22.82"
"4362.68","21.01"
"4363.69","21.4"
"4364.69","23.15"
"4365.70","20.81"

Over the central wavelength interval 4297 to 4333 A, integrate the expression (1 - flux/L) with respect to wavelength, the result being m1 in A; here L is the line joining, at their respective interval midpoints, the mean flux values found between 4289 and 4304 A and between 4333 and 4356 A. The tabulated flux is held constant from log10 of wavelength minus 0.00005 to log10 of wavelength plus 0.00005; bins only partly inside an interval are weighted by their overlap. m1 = 1.6 A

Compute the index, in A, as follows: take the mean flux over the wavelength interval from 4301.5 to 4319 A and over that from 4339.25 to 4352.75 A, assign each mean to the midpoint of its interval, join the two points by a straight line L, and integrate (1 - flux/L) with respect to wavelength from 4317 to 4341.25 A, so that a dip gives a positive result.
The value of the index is -3.8 A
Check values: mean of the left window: 15.3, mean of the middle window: 20.8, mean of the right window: 20.6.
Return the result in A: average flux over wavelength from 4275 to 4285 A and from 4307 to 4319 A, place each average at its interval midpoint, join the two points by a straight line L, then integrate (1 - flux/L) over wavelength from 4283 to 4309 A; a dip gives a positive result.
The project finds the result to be 2.6 A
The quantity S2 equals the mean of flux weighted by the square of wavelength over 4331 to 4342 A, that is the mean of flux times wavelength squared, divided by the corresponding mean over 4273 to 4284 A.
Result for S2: 1.2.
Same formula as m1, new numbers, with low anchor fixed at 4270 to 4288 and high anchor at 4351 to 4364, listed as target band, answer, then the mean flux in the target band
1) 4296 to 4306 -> 2.5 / 13.8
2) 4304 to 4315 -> 3.0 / 13.6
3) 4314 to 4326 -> -0.5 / 20.2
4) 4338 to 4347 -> 0.2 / 20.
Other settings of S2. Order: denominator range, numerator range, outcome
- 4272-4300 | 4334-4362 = 1.28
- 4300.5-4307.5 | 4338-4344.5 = 1.42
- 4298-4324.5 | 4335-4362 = 1.34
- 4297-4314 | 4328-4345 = 1.65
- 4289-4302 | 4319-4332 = 1.30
